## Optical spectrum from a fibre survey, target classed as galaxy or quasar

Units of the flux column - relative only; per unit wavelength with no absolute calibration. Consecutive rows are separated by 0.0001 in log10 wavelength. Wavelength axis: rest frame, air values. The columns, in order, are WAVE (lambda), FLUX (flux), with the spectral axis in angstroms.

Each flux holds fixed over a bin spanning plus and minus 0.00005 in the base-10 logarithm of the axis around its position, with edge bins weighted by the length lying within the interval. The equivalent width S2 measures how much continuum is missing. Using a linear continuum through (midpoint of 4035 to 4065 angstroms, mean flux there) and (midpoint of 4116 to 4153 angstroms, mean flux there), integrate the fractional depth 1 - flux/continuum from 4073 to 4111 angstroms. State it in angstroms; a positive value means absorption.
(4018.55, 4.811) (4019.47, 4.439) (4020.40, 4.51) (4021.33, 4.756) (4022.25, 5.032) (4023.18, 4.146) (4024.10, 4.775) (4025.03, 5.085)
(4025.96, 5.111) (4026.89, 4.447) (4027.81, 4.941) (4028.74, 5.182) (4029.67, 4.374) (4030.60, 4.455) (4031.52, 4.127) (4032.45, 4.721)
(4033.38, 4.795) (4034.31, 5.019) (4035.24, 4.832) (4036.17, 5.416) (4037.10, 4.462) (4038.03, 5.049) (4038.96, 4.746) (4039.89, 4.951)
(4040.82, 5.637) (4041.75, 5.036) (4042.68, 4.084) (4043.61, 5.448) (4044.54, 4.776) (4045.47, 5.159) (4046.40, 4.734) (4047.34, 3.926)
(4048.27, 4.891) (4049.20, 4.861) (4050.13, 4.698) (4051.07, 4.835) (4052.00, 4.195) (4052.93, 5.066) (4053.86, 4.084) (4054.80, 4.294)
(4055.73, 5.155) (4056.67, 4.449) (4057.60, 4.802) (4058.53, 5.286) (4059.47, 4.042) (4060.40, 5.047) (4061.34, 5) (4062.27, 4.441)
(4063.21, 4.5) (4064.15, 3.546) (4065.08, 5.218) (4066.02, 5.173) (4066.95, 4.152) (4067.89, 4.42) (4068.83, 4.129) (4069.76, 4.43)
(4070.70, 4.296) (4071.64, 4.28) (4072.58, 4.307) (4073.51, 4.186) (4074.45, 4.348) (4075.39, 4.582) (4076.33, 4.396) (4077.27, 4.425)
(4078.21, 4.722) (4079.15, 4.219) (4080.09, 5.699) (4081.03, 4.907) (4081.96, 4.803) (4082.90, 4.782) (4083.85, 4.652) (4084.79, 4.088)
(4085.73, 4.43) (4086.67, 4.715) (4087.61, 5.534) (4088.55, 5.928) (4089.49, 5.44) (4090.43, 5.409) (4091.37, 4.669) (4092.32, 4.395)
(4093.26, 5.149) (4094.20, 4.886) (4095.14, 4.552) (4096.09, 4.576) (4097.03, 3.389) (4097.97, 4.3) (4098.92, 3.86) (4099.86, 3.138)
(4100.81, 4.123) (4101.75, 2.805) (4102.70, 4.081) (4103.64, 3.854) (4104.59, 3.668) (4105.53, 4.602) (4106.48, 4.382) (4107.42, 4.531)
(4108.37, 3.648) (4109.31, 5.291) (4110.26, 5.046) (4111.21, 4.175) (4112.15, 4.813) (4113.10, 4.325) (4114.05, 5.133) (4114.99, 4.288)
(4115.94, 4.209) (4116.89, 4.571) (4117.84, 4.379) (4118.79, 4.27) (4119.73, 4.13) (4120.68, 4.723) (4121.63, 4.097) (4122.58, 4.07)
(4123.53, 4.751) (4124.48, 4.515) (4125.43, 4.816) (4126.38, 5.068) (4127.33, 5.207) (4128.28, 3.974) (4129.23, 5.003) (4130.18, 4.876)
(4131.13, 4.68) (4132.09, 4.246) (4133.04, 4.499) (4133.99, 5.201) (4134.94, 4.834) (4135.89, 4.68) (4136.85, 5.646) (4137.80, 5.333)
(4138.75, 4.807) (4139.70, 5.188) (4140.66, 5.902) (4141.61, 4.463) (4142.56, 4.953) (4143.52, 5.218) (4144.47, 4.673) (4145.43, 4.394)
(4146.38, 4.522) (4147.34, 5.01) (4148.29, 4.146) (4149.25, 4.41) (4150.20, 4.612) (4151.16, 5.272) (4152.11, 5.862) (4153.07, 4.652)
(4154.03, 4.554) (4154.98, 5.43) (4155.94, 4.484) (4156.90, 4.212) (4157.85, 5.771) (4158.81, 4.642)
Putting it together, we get 2.0 angstroms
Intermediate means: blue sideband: 4.74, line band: 4.5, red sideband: 4.76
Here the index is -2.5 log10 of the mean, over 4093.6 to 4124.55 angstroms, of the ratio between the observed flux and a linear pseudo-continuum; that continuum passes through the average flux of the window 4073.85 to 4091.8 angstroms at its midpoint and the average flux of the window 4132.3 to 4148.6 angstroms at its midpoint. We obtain 0.14 mag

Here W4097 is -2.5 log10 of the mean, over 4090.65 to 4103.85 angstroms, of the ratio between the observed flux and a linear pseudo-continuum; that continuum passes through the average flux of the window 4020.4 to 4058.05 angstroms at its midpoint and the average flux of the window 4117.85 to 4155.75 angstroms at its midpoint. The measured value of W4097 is 0.15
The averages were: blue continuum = 4.76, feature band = 4.16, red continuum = 4.78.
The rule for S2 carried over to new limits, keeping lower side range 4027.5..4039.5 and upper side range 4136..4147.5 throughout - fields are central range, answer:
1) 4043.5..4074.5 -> 1.54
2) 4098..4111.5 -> 2.27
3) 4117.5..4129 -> 1.03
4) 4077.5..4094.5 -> -0.08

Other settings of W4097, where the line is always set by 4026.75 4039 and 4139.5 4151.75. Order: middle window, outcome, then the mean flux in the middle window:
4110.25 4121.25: 0.08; 4.48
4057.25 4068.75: 0.04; 4.62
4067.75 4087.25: 0.06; 4.52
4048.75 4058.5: 0.02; 4.67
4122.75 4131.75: 0.02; 4.73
